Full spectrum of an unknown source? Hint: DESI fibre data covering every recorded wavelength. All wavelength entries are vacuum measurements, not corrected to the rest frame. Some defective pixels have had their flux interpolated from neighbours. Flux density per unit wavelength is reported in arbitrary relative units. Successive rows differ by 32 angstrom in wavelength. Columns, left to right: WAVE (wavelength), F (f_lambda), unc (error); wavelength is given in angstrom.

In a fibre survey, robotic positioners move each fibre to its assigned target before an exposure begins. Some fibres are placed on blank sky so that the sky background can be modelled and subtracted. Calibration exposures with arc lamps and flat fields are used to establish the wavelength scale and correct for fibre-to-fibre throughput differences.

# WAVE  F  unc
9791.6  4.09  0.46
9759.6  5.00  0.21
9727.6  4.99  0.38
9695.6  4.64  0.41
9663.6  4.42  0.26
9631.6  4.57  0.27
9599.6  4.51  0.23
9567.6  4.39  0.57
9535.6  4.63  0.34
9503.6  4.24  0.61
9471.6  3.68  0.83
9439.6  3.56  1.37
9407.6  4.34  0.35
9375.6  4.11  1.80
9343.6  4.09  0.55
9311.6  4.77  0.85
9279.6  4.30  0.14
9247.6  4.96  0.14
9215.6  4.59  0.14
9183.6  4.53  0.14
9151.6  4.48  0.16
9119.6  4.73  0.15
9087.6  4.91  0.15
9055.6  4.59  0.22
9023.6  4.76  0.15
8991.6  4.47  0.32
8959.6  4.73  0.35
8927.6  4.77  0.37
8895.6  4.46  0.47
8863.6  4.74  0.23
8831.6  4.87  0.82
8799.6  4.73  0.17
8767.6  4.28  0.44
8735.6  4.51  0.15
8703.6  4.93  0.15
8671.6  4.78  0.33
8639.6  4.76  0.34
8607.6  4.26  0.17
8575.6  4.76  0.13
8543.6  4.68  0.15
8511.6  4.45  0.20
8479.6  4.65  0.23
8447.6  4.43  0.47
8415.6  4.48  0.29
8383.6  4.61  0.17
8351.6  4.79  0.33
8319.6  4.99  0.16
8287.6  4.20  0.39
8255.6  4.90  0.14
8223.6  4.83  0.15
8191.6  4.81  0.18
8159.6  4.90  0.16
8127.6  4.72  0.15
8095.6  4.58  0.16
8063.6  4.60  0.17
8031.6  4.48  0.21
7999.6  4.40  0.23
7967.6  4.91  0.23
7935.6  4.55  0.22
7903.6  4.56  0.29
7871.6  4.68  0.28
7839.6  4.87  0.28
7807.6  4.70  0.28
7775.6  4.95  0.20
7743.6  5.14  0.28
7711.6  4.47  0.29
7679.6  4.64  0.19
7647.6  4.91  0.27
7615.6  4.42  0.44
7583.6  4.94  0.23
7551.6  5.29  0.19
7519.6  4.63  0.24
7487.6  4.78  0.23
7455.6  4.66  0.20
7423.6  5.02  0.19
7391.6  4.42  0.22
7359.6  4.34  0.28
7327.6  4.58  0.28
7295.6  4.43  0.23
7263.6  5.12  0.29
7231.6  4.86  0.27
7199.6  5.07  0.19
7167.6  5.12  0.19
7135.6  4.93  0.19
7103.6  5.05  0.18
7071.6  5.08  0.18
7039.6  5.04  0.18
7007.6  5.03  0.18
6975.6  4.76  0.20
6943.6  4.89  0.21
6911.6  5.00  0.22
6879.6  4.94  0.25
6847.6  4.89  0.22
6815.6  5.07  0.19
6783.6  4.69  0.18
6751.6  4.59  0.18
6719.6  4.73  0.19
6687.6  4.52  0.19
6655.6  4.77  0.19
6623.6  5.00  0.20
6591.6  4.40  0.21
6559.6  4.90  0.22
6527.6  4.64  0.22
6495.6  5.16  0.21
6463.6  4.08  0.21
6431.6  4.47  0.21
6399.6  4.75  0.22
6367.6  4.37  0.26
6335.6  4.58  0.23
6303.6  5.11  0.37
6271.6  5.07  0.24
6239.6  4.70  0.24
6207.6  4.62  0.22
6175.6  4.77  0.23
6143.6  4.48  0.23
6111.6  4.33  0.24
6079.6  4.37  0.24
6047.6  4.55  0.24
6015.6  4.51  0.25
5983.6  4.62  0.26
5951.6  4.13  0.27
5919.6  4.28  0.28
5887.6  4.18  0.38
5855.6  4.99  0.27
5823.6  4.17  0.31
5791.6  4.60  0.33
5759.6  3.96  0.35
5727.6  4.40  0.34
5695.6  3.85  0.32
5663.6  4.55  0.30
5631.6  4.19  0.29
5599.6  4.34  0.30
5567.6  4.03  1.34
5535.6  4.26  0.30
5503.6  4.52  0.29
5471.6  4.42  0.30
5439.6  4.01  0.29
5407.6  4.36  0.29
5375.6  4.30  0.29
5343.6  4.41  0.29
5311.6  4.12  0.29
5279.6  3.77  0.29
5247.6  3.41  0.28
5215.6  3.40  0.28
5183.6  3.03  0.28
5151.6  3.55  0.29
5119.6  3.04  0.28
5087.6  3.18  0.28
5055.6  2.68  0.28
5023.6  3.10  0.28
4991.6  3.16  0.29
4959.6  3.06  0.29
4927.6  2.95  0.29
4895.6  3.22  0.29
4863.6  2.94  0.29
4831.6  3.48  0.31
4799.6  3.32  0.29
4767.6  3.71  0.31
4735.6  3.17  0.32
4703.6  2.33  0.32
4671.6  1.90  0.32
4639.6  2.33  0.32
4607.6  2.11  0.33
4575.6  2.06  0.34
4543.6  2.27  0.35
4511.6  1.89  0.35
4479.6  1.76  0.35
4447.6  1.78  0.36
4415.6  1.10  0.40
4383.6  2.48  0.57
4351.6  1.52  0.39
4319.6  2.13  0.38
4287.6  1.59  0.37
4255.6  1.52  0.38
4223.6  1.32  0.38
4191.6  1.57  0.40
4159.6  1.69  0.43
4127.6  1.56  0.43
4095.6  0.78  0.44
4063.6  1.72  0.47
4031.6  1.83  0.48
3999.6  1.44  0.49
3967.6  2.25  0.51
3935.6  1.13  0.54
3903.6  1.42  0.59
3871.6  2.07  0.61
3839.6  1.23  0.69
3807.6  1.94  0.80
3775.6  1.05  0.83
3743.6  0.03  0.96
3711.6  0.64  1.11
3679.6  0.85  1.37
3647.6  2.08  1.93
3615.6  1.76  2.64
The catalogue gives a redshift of 0.18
